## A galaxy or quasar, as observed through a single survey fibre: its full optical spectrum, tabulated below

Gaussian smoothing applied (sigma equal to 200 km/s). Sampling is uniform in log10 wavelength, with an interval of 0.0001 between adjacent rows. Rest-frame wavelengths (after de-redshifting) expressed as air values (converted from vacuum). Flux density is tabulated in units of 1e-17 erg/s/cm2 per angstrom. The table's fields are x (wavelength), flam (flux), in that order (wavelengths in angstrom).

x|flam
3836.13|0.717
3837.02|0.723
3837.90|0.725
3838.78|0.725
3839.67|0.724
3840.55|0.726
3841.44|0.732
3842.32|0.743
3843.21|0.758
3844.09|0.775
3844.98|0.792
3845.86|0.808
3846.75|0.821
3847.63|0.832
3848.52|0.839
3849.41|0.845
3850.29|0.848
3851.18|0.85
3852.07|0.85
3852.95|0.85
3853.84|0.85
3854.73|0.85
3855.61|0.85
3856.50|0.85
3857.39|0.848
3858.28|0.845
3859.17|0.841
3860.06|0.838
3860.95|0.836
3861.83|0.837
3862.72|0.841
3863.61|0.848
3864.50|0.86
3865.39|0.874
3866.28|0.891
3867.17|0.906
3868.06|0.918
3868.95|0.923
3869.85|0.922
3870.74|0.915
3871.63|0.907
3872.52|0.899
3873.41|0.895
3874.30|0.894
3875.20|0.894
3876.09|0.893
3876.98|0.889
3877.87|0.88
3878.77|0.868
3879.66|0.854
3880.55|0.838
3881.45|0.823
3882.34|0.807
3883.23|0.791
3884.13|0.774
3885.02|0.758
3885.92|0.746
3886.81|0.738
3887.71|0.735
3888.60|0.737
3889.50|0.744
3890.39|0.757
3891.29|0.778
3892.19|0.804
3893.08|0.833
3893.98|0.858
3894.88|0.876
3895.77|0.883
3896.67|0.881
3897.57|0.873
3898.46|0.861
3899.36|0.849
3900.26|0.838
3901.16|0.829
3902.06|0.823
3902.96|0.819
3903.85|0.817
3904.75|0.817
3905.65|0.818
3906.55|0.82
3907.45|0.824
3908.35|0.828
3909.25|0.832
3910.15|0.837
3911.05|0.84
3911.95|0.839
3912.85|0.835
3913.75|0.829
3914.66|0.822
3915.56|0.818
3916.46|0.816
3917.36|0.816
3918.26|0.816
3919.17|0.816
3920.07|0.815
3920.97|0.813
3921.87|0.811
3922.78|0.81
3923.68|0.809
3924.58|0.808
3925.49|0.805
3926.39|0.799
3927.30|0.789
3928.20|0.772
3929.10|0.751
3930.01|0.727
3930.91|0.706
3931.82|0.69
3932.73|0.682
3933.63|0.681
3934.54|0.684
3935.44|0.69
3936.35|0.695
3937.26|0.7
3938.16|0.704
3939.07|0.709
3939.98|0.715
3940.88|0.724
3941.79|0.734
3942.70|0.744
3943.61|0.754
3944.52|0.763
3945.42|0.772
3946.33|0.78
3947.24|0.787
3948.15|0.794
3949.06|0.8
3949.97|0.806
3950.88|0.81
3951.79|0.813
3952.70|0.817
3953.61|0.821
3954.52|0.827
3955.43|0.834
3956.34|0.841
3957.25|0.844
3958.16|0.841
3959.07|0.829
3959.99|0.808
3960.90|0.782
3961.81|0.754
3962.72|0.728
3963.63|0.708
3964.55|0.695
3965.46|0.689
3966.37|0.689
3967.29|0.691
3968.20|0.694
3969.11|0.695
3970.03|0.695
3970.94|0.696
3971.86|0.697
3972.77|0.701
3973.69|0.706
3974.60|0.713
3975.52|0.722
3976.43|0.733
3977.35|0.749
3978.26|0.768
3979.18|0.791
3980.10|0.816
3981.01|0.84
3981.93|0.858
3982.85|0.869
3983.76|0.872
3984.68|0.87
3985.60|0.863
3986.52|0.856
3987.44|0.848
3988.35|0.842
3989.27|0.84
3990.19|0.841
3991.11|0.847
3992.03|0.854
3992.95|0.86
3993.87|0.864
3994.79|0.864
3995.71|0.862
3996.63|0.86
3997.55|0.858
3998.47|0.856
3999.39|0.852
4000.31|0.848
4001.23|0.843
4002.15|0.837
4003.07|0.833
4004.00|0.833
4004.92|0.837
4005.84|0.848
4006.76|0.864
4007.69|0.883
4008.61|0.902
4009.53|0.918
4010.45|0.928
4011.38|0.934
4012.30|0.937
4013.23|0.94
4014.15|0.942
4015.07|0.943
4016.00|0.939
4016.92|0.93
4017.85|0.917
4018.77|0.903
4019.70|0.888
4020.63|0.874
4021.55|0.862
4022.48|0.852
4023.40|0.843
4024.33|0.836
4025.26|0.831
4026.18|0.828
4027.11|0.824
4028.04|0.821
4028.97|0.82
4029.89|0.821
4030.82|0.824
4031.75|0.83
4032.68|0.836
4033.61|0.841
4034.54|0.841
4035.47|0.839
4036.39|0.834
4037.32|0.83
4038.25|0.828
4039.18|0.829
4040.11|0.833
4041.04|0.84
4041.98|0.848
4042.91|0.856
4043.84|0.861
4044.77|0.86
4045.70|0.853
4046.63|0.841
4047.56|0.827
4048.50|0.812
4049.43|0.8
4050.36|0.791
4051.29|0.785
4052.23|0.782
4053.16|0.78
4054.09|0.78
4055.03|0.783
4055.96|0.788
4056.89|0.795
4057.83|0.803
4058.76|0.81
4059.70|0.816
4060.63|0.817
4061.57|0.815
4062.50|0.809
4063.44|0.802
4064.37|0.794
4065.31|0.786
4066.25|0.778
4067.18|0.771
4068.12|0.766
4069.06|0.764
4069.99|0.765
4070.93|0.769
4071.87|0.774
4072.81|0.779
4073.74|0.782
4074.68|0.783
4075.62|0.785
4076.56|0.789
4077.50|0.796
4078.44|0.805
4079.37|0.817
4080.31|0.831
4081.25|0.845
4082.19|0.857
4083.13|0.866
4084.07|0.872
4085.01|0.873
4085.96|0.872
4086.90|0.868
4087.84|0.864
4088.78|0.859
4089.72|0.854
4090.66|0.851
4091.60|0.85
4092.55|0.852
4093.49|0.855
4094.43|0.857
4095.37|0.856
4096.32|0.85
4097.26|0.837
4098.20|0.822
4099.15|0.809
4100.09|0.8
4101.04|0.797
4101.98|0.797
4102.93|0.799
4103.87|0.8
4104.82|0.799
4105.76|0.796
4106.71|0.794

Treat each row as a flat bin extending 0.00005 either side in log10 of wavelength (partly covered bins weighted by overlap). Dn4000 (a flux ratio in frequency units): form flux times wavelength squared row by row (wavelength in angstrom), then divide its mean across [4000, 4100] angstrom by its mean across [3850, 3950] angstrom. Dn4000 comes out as 1.11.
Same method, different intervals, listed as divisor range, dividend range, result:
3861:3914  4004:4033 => 1.11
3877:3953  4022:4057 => 1.11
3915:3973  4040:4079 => 1.12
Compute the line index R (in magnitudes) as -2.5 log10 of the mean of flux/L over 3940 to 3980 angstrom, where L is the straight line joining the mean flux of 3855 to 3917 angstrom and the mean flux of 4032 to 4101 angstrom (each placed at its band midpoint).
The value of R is 0.10 mag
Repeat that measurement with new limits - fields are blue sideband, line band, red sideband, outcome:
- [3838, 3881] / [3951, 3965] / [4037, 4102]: 0.05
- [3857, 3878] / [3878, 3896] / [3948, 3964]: 0.08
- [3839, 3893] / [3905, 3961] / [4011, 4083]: 0.06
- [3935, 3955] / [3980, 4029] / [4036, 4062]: -0.10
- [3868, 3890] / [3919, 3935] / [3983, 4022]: 0.12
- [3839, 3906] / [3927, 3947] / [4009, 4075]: 0.15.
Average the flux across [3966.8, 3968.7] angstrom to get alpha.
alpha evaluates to 0.693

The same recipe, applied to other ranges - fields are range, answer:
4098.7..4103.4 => 0.8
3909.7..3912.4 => 0.839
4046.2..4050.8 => 0.814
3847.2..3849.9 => 0.839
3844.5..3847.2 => 0.807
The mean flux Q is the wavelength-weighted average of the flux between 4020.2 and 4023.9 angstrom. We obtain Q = 0.859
